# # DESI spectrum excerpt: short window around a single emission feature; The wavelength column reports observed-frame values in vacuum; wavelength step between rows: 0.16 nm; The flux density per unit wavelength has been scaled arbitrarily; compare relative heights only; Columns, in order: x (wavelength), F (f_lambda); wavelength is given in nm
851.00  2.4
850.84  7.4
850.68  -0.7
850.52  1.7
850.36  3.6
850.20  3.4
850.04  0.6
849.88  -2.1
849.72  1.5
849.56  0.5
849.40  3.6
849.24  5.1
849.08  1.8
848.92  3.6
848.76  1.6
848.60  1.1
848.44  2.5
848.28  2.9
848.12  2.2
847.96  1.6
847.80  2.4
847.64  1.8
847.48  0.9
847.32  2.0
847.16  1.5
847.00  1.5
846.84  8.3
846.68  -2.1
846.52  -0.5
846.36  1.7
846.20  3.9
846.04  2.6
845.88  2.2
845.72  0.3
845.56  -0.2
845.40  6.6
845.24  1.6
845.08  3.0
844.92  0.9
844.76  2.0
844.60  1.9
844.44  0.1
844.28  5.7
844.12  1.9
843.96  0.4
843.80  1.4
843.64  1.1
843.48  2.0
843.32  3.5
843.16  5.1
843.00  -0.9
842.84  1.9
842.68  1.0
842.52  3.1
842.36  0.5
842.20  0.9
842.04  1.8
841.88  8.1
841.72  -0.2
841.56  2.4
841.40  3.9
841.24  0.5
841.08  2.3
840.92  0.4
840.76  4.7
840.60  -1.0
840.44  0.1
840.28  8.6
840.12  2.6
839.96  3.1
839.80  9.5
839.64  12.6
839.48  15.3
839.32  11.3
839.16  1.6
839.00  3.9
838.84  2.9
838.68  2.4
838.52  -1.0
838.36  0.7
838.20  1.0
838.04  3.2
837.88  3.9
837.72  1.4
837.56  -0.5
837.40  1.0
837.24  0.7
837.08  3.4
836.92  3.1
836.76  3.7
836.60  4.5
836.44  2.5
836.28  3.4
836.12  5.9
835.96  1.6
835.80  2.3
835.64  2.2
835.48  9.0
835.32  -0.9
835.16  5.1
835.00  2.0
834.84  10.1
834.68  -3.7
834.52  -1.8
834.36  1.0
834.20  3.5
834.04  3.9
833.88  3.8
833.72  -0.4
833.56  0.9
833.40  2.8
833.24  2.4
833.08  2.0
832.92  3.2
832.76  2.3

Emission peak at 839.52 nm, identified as [O III]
